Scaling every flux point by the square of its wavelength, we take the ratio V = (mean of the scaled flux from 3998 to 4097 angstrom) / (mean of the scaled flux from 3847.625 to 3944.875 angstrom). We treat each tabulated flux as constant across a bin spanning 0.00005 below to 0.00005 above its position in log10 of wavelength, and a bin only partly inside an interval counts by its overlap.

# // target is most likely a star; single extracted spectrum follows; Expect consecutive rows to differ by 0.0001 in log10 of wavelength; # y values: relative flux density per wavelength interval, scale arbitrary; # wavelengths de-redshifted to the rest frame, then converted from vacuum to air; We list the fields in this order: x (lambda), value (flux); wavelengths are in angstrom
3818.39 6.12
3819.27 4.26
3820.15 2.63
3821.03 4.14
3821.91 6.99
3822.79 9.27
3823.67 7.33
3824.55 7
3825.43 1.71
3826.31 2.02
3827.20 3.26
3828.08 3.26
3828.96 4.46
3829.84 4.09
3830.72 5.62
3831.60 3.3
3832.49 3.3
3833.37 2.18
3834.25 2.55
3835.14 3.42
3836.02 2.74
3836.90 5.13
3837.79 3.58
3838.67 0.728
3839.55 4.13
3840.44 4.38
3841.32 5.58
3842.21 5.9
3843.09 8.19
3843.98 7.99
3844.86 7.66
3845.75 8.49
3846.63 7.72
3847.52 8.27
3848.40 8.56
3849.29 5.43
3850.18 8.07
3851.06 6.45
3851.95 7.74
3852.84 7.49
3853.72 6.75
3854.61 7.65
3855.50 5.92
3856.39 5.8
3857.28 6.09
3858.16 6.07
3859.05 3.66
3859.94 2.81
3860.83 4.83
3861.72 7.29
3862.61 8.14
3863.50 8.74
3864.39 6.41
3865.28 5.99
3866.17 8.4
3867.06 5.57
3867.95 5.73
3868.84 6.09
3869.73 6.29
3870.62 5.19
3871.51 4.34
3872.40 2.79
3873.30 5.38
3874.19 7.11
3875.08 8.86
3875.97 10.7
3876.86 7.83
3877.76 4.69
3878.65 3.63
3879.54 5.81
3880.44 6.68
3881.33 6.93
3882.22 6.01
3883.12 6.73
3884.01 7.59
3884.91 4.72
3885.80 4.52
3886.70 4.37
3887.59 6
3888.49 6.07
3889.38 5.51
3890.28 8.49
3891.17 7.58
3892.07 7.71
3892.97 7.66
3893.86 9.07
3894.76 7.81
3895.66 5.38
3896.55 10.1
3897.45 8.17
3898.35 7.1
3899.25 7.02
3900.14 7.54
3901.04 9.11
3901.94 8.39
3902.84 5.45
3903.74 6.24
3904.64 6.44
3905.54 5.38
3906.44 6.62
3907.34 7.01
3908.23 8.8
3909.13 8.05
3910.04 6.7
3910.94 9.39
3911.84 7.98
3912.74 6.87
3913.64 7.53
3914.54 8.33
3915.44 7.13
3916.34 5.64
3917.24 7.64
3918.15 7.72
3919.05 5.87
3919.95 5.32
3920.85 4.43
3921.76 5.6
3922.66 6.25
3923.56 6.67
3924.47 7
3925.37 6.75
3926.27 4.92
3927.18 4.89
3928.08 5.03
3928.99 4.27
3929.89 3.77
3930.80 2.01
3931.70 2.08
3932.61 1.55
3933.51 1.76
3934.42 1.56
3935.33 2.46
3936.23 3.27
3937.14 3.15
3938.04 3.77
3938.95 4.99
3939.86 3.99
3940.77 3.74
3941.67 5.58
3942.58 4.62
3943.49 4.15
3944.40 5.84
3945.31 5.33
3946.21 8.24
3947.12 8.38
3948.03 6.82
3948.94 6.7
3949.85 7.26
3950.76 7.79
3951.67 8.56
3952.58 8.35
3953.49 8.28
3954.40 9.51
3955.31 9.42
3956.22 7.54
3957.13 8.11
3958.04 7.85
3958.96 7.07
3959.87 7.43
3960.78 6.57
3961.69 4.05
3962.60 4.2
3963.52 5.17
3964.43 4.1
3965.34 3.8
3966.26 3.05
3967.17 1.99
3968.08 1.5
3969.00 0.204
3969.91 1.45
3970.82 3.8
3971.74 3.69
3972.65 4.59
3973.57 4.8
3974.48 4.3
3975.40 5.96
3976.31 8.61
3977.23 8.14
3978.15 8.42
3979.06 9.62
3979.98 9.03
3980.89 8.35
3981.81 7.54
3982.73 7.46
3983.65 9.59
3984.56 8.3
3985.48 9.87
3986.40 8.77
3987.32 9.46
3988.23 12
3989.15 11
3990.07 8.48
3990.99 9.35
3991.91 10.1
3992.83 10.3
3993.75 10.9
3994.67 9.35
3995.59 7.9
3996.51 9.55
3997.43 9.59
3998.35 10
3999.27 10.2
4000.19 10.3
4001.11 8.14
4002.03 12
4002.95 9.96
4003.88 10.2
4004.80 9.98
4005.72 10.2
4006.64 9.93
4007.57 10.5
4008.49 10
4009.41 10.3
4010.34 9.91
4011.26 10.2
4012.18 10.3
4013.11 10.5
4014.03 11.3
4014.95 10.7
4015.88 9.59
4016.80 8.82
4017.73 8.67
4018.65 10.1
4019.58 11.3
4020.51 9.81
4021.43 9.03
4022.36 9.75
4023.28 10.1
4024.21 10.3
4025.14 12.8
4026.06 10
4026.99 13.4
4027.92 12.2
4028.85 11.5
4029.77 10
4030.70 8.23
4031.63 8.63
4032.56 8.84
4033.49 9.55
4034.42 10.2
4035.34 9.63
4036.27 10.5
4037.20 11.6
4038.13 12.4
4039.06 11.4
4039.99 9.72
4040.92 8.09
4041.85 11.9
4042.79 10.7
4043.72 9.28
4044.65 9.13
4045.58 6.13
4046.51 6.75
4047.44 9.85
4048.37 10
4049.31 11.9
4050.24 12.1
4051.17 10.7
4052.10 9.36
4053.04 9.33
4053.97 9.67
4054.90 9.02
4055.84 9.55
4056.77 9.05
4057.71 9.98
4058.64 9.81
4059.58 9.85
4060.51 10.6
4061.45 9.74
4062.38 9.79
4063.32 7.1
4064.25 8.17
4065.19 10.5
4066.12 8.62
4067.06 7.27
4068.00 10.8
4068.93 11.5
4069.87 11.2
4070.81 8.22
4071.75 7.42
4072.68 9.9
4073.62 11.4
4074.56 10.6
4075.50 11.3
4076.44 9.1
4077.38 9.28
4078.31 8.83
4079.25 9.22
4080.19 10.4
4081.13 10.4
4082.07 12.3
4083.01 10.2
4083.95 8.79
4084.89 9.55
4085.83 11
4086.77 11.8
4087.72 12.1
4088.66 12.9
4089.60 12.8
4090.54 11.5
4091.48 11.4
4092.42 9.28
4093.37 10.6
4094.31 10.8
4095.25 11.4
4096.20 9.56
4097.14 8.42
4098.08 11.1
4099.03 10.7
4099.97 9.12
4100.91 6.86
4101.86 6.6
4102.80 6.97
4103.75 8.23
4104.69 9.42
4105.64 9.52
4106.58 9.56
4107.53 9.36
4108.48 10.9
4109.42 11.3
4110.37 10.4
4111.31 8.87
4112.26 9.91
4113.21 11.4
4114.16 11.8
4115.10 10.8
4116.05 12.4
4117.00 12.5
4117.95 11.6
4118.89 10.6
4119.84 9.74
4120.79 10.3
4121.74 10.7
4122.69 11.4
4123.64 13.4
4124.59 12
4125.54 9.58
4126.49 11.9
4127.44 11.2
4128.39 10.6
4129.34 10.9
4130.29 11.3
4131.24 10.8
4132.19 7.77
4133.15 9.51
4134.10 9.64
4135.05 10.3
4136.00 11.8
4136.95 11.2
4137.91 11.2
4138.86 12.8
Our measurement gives 1.8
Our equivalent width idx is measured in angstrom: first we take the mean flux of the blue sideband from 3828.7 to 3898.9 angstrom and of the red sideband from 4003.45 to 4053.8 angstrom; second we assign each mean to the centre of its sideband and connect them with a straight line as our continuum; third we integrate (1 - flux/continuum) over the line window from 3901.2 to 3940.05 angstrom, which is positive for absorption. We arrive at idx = 9.58 angstrom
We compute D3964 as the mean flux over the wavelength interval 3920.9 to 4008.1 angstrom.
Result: 6.73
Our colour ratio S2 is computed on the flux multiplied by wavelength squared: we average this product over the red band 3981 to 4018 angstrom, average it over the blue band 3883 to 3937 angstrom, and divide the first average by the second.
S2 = 1.66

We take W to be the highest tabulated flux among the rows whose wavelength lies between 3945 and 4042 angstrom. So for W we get 13.4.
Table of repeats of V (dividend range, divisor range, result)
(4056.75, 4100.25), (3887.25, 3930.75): 1.62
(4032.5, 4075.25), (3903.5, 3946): 1.93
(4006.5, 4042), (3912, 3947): 2.14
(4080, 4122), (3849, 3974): 1.90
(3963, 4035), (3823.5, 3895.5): 1.59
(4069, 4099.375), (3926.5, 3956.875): 2.10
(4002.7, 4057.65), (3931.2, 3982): 1.90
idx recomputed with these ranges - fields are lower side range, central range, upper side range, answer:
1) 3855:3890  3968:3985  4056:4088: 4.0 angstrom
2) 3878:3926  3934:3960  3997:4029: 6.6 angstrom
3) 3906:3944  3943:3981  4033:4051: 3.7 angstrom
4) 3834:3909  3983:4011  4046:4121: -4.3 angstrom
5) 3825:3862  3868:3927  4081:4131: -3.6 angstrom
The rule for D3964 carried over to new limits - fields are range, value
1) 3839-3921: 6.71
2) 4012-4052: 10.2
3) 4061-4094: 10.1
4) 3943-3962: 7.32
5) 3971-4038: 9.5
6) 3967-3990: 6.83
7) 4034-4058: 9.92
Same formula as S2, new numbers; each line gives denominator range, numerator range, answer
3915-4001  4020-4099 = 1.65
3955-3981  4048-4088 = 1.88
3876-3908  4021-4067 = 1.57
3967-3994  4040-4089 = 1.41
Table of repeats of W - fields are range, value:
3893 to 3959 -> 10.1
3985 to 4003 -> 12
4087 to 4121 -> 12.9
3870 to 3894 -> 10.7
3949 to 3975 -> 9.51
